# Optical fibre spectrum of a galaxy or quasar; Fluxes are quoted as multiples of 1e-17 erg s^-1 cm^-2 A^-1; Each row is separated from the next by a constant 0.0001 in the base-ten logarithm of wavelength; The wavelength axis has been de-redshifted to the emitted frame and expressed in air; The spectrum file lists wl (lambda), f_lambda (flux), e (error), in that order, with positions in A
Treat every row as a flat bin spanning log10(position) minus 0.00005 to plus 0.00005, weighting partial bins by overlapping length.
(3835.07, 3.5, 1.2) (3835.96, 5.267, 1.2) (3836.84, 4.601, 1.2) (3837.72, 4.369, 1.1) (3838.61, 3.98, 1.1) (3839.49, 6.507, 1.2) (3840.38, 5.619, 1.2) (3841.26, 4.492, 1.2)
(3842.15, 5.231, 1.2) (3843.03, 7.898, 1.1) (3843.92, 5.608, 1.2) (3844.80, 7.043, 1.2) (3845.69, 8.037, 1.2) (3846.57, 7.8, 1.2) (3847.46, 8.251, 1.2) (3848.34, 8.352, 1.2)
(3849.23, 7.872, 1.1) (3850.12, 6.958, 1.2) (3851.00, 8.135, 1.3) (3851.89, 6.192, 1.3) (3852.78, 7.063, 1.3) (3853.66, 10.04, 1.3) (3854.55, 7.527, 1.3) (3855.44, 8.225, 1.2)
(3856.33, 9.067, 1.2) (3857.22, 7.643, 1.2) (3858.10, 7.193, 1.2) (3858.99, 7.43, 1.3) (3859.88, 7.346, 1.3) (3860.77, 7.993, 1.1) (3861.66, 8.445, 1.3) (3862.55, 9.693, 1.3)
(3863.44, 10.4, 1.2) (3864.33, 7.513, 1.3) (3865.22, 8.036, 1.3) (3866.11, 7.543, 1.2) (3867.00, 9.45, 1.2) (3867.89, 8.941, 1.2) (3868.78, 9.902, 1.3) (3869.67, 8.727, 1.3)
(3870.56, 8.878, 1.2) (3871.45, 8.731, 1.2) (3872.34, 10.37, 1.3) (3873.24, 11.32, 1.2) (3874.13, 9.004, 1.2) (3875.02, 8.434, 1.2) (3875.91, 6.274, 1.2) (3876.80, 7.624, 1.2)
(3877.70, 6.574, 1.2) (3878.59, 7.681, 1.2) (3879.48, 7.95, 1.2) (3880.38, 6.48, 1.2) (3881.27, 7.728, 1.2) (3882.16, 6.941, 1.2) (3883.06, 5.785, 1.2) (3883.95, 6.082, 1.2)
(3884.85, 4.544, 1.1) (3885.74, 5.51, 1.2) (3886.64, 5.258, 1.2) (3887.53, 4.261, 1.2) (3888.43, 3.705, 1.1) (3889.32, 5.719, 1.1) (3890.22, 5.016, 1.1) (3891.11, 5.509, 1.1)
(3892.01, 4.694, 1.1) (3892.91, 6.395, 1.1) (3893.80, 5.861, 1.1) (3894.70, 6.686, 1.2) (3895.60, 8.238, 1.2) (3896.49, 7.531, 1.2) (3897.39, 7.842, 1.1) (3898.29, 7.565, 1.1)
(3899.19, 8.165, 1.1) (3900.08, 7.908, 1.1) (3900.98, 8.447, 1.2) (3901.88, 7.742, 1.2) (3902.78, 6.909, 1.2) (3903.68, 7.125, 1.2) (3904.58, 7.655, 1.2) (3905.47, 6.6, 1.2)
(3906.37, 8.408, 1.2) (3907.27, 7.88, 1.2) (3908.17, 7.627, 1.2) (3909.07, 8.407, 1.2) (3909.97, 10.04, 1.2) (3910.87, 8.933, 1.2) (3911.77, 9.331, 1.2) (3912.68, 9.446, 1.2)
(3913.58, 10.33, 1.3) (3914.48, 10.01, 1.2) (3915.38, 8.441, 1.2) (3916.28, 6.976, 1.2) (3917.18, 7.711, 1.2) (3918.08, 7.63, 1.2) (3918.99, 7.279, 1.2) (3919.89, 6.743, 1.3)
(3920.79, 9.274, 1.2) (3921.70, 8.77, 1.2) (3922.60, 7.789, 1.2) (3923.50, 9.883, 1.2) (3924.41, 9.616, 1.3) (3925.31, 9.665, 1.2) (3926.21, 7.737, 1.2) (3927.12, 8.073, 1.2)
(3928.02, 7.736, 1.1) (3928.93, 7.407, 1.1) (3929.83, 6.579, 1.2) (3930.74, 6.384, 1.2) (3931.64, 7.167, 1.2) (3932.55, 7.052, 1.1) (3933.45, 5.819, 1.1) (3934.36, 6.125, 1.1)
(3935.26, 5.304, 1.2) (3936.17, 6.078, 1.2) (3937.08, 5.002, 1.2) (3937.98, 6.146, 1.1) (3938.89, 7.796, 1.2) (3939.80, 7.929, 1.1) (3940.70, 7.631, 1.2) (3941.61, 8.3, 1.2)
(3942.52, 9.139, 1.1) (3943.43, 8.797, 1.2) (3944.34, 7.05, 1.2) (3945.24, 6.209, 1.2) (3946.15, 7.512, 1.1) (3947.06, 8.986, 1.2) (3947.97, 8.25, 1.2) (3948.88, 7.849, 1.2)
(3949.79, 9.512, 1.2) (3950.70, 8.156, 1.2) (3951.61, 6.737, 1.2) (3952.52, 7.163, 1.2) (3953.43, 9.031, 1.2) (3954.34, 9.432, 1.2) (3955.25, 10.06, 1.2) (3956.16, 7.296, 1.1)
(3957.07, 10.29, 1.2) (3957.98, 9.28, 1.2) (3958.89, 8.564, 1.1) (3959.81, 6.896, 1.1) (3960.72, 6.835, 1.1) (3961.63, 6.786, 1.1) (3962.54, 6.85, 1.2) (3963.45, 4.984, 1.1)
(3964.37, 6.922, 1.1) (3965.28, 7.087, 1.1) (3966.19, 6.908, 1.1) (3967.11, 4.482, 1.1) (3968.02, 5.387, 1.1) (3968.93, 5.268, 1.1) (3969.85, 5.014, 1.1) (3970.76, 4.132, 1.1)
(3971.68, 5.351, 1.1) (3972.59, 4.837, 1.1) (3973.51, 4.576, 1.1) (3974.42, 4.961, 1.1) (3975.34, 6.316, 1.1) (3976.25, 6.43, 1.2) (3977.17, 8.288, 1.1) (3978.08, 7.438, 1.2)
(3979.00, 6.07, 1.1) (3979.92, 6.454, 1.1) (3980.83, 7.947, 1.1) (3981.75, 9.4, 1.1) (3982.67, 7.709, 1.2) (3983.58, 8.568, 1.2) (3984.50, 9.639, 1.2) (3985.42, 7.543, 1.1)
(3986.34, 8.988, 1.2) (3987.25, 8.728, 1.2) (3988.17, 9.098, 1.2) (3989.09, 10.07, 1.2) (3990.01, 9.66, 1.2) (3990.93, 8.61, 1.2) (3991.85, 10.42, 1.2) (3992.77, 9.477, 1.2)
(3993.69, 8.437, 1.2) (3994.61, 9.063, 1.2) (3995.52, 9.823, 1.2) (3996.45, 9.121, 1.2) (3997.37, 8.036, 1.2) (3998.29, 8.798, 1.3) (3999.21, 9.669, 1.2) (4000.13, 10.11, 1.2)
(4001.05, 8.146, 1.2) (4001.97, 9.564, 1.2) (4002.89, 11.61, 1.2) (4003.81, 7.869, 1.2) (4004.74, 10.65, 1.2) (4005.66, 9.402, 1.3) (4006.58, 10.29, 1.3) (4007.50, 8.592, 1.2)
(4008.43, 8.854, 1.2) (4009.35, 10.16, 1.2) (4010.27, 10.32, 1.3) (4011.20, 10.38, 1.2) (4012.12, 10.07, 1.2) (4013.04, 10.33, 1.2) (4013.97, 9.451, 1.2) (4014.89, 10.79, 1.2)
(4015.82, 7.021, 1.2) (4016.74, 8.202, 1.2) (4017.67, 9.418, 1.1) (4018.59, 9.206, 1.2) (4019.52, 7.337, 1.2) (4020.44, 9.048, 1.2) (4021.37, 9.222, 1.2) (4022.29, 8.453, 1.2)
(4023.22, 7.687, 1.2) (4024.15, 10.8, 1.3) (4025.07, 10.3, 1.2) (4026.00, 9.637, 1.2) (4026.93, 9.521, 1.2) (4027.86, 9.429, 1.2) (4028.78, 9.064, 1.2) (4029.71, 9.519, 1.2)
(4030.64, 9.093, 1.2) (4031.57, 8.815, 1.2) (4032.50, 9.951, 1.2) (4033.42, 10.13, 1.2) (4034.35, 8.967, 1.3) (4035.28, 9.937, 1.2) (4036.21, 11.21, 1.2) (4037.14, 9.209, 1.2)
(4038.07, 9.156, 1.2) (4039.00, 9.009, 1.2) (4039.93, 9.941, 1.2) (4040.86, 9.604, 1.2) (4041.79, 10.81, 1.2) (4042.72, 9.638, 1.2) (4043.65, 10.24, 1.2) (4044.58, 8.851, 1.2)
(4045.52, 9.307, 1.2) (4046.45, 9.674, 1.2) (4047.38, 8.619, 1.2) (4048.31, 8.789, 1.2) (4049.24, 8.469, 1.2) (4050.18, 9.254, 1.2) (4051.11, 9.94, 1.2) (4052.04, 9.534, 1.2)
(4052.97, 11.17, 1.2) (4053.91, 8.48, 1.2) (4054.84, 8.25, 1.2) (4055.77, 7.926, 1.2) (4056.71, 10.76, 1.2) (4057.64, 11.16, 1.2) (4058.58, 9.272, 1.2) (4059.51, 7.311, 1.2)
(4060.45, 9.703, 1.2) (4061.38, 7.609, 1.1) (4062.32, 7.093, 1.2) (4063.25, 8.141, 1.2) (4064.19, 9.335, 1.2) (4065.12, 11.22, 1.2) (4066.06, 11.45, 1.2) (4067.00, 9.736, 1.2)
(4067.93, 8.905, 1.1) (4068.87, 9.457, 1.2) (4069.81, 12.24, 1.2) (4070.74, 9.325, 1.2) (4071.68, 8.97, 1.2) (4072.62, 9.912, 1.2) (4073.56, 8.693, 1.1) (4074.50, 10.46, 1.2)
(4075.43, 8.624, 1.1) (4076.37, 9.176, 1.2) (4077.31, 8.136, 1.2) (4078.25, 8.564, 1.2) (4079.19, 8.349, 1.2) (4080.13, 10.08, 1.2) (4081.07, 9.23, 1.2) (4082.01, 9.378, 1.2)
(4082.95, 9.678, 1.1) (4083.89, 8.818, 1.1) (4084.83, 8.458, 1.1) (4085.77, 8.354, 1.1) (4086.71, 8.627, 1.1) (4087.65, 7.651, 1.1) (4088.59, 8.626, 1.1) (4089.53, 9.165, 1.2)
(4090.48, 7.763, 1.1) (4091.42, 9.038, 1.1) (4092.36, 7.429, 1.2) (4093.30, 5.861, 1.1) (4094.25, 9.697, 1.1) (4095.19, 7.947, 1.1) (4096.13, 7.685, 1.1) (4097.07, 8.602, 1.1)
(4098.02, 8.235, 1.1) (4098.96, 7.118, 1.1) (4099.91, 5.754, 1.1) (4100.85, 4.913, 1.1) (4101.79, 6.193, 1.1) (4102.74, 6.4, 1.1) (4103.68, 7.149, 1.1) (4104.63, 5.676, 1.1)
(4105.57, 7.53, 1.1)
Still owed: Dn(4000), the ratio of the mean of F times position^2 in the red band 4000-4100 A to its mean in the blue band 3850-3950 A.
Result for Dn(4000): 1.29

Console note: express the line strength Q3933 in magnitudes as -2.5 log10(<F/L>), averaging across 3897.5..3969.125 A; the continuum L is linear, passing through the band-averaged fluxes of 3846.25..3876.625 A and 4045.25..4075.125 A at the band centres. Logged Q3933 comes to 0.13 mag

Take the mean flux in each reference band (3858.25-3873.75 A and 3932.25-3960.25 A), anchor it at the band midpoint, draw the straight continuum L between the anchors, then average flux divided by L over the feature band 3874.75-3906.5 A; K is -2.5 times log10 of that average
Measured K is 0.26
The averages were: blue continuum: 8.83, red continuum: 7.73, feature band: 6.67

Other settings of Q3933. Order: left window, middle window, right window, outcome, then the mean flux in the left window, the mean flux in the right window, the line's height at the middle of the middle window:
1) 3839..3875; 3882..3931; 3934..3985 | 0.02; 8.01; 7.16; 7.6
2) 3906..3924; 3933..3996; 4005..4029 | 0.19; 8.54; 9.36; 8.94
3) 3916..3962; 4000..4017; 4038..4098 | -0.13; 7.76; 9.09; 8.48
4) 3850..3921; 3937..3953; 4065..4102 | 0.03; 7.68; 8.68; 7.98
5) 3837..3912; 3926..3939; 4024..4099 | 0.19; 7.39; 9.18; 7.94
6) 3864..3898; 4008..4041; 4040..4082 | -0.06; 7.18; 9.36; 8.91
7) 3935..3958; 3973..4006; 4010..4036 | 0.03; 7.88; 9.37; 8.72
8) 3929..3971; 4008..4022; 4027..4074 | -0.08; 7.2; 9.45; 8.65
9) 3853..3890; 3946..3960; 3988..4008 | 0.04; 7.68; 9.39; 8.78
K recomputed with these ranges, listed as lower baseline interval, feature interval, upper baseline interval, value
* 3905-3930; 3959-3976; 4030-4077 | 0.45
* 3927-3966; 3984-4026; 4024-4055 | -0.06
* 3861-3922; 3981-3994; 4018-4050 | -0.02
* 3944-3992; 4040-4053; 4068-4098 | -0.14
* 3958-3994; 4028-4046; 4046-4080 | -0.11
